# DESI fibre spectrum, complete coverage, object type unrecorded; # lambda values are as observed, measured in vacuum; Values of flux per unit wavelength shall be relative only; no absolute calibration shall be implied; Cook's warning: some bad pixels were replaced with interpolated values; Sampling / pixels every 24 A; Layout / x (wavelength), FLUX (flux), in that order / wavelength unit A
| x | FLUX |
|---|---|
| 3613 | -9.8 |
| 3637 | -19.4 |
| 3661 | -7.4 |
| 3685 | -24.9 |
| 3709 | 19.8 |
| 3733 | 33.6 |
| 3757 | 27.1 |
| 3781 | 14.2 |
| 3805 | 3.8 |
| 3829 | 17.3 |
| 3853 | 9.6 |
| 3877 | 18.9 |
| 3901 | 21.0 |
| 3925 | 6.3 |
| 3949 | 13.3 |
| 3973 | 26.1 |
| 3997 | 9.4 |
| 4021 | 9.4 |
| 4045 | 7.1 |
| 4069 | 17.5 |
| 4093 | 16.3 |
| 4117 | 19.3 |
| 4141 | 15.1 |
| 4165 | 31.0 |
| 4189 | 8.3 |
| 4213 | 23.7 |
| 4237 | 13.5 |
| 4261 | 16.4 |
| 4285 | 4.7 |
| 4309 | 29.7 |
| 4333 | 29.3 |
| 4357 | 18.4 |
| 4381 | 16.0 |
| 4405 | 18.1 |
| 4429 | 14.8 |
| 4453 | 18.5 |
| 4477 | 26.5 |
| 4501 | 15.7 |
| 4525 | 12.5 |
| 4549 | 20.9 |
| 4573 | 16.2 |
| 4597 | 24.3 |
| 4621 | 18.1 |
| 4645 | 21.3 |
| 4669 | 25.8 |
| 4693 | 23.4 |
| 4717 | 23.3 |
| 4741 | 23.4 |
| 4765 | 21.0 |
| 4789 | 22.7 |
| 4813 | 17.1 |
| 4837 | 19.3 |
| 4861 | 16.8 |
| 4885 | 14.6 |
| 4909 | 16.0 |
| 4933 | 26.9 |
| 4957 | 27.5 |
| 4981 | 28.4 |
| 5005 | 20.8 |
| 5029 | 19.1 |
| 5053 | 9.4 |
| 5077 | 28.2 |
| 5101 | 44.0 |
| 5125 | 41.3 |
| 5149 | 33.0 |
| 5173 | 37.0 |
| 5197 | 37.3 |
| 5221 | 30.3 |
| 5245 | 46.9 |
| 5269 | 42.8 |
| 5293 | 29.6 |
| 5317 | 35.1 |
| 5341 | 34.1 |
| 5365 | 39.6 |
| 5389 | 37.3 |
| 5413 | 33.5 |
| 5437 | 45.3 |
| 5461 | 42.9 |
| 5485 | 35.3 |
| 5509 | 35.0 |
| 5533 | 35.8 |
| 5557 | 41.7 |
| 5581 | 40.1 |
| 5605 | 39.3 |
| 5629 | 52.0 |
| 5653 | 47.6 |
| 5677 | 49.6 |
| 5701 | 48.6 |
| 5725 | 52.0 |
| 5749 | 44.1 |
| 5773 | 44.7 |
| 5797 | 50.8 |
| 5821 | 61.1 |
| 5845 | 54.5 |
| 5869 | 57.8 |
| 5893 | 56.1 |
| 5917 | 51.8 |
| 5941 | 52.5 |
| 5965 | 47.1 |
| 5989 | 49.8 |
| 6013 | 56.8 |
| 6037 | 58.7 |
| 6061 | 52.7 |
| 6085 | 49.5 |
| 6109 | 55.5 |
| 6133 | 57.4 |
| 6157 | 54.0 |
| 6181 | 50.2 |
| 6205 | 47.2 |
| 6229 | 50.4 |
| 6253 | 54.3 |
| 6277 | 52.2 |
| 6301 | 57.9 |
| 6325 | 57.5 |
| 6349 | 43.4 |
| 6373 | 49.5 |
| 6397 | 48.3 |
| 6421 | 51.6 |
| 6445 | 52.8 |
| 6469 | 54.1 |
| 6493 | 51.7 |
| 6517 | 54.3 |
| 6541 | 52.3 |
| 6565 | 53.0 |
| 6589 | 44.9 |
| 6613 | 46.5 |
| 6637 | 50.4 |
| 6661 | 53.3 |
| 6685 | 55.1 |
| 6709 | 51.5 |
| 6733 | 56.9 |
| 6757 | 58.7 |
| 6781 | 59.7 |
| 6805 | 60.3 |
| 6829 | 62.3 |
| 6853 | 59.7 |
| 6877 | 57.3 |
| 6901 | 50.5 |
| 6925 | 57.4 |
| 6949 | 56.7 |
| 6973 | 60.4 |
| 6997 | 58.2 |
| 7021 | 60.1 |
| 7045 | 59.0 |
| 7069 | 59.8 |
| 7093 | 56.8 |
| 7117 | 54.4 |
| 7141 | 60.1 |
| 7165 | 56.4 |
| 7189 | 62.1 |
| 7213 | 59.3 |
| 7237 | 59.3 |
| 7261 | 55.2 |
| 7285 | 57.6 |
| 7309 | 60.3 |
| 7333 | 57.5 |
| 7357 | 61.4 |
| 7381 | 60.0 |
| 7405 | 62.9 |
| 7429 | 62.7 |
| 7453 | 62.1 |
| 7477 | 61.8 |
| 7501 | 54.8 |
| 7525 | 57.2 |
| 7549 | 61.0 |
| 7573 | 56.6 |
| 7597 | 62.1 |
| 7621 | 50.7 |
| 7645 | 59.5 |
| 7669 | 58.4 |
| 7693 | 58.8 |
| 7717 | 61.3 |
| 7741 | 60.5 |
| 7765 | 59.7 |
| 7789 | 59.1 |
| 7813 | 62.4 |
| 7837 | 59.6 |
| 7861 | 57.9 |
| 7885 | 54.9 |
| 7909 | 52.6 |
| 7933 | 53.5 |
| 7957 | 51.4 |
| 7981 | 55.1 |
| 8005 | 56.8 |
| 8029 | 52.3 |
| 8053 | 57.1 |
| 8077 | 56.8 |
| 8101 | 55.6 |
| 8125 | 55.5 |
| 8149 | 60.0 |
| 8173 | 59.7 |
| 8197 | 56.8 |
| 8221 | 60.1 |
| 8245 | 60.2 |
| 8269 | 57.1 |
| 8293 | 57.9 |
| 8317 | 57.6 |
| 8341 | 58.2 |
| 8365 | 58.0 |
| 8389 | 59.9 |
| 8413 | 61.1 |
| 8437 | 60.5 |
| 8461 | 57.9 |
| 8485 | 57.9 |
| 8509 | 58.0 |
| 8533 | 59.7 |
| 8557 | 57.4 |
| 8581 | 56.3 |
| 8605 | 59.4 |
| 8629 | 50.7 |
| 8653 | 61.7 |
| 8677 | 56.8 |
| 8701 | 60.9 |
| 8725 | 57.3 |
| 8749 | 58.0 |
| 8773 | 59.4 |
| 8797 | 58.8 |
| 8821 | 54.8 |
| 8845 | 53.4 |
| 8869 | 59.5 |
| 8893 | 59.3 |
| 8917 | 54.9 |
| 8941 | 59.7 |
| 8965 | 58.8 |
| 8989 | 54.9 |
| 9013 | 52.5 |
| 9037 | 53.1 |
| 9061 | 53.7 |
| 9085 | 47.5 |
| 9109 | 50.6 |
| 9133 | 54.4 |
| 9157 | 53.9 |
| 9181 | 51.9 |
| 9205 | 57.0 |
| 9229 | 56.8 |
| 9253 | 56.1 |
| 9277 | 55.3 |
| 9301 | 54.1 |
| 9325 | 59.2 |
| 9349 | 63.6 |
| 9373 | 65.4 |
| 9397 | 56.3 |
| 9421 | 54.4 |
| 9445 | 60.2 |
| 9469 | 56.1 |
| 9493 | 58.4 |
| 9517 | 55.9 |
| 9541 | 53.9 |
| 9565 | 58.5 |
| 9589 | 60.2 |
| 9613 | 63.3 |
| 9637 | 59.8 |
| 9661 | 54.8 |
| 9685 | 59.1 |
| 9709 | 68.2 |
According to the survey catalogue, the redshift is 0.273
